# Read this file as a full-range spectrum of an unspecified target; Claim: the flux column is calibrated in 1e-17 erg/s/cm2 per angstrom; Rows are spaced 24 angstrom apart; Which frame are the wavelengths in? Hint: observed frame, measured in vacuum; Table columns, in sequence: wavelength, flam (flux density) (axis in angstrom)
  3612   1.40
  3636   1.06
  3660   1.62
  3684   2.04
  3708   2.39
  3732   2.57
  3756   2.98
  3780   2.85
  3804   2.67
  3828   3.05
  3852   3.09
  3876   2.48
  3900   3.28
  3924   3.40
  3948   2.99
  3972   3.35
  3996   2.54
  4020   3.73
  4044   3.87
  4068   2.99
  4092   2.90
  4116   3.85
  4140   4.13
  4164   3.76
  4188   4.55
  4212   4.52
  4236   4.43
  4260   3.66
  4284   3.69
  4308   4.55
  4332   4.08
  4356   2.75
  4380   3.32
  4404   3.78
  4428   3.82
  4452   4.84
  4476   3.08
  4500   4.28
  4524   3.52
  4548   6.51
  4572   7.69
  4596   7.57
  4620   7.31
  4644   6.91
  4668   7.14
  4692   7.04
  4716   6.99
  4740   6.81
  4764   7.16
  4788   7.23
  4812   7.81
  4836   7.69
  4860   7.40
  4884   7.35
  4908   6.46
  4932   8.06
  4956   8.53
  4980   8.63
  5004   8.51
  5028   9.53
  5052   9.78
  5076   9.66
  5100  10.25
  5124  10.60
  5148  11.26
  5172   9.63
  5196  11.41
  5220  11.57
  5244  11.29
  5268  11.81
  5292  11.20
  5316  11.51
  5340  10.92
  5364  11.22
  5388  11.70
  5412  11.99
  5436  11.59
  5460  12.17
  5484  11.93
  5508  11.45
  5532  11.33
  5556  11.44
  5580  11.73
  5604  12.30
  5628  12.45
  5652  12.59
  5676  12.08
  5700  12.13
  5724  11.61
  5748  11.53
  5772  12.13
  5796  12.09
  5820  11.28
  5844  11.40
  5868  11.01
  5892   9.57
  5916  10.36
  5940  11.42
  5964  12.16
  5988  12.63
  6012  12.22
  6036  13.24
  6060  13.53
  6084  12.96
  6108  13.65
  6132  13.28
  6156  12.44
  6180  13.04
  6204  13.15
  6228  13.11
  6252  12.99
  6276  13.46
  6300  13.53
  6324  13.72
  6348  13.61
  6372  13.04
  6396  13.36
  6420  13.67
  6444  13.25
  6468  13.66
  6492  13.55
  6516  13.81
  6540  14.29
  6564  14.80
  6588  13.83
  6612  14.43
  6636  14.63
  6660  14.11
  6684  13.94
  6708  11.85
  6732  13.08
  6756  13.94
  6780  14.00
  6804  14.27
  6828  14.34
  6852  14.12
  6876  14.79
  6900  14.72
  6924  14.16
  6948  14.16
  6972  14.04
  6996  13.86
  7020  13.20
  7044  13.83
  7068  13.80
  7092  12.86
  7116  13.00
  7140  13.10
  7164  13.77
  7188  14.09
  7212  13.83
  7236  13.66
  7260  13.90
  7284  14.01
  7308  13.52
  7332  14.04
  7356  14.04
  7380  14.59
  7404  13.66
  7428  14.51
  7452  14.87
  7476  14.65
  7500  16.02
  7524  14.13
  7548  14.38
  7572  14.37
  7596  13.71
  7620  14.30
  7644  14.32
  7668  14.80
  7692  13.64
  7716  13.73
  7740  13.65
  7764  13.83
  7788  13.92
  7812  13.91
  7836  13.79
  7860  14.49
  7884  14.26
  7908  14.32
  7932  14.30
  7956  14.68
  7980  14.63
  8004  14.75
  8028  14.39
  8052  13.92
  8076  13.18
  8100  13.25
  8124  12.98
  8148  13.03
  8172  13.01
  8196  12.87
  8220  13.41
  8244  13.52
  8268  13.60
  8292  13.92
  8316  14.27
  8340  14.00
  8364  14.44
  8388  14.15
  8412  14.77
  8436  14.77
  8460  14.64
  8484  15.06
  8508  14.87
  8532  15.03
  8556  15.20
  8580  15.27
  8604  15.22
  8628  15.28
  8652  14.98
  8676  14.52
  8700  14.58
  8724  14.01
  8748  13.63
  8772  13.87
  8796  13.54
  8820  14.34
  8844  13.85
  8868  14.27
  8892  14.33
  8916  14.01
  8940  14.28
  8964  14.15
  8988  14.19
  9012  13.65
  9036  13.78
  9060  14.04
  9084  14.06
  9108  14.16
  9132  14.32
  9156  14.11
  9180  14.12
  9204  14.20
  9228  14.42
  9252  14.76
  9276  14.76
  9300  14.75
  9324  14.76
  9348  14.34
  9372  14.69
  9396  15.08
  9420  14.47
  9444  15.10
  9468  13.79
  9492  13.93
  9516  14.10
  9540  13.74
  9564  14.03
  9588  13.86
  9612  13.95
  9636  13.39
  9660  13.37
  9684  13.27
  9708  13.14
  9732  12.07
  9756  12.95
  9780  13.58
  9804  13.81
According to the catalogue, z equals 0.139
